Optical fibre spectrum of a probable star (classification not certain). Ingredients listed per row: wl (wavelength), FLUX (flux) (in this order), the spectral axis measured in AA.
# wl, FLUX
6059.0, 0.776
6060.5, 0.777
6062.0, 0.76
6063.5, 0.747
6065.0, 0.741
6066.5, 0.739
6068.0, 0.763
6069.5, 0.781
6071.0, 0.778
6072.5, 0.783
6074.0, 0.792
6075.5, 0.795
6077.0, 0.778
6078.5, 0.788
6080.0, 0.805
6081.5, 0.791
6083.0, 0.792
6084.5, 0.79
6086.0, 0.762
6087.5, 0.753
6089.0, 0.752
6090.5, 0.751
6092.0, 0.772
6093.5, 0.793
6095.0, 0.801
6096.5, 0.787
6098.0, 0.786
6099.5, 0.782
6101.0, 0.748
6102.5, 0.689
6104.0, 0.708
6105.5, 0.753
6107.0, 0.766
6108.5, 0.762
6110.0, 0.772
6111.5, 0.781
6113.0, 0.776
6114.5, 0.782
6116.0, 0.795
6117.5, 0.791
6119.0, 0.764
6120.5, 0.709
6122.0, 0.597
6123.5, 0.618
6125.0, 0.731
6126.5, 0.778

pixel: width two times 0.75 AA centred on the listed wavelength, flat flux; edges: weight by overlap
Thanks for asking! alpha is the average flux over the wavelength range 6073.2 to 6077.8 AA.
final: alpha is 0.788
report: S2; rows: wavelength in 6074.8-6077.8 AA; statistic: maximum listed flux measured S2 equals 0.795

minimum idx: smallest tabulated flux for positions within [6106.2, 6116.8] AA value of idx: 0.762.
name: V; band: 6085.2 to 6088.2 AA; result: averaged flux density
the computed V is 0.758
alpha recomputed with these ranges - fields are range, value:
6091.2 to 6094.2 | 0.782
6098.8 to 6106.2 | 0.736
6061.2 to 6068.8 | 0.75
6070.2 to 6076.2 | 0.787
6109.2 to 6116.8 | 0.781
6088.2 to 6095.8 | 0.774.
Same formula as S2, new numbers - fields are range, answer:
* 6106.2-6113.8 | 0.781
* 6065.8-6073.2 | 0.783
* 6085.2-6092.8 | 0.772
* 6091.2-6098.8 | 0.801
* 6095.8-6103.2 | 0.787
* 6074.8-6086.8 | 0.805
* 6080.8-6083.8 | 0.792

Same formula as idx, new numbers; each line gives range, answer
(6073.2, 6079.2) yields 0.778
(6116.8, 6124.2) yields 0.597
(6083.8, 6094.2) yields 0.751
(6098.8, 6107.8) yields 0.689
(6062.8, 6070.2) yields 0.739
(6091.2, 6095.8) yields 0.772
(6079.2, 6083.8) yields 0.791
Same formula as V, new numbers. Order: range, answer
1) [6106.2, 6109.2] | 0.764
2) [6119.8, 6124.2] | 0.641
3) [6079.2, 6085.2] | 0.794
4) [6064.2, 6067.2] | 0.74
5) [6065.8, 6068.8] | 0.752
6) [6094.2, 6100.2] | 0.789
